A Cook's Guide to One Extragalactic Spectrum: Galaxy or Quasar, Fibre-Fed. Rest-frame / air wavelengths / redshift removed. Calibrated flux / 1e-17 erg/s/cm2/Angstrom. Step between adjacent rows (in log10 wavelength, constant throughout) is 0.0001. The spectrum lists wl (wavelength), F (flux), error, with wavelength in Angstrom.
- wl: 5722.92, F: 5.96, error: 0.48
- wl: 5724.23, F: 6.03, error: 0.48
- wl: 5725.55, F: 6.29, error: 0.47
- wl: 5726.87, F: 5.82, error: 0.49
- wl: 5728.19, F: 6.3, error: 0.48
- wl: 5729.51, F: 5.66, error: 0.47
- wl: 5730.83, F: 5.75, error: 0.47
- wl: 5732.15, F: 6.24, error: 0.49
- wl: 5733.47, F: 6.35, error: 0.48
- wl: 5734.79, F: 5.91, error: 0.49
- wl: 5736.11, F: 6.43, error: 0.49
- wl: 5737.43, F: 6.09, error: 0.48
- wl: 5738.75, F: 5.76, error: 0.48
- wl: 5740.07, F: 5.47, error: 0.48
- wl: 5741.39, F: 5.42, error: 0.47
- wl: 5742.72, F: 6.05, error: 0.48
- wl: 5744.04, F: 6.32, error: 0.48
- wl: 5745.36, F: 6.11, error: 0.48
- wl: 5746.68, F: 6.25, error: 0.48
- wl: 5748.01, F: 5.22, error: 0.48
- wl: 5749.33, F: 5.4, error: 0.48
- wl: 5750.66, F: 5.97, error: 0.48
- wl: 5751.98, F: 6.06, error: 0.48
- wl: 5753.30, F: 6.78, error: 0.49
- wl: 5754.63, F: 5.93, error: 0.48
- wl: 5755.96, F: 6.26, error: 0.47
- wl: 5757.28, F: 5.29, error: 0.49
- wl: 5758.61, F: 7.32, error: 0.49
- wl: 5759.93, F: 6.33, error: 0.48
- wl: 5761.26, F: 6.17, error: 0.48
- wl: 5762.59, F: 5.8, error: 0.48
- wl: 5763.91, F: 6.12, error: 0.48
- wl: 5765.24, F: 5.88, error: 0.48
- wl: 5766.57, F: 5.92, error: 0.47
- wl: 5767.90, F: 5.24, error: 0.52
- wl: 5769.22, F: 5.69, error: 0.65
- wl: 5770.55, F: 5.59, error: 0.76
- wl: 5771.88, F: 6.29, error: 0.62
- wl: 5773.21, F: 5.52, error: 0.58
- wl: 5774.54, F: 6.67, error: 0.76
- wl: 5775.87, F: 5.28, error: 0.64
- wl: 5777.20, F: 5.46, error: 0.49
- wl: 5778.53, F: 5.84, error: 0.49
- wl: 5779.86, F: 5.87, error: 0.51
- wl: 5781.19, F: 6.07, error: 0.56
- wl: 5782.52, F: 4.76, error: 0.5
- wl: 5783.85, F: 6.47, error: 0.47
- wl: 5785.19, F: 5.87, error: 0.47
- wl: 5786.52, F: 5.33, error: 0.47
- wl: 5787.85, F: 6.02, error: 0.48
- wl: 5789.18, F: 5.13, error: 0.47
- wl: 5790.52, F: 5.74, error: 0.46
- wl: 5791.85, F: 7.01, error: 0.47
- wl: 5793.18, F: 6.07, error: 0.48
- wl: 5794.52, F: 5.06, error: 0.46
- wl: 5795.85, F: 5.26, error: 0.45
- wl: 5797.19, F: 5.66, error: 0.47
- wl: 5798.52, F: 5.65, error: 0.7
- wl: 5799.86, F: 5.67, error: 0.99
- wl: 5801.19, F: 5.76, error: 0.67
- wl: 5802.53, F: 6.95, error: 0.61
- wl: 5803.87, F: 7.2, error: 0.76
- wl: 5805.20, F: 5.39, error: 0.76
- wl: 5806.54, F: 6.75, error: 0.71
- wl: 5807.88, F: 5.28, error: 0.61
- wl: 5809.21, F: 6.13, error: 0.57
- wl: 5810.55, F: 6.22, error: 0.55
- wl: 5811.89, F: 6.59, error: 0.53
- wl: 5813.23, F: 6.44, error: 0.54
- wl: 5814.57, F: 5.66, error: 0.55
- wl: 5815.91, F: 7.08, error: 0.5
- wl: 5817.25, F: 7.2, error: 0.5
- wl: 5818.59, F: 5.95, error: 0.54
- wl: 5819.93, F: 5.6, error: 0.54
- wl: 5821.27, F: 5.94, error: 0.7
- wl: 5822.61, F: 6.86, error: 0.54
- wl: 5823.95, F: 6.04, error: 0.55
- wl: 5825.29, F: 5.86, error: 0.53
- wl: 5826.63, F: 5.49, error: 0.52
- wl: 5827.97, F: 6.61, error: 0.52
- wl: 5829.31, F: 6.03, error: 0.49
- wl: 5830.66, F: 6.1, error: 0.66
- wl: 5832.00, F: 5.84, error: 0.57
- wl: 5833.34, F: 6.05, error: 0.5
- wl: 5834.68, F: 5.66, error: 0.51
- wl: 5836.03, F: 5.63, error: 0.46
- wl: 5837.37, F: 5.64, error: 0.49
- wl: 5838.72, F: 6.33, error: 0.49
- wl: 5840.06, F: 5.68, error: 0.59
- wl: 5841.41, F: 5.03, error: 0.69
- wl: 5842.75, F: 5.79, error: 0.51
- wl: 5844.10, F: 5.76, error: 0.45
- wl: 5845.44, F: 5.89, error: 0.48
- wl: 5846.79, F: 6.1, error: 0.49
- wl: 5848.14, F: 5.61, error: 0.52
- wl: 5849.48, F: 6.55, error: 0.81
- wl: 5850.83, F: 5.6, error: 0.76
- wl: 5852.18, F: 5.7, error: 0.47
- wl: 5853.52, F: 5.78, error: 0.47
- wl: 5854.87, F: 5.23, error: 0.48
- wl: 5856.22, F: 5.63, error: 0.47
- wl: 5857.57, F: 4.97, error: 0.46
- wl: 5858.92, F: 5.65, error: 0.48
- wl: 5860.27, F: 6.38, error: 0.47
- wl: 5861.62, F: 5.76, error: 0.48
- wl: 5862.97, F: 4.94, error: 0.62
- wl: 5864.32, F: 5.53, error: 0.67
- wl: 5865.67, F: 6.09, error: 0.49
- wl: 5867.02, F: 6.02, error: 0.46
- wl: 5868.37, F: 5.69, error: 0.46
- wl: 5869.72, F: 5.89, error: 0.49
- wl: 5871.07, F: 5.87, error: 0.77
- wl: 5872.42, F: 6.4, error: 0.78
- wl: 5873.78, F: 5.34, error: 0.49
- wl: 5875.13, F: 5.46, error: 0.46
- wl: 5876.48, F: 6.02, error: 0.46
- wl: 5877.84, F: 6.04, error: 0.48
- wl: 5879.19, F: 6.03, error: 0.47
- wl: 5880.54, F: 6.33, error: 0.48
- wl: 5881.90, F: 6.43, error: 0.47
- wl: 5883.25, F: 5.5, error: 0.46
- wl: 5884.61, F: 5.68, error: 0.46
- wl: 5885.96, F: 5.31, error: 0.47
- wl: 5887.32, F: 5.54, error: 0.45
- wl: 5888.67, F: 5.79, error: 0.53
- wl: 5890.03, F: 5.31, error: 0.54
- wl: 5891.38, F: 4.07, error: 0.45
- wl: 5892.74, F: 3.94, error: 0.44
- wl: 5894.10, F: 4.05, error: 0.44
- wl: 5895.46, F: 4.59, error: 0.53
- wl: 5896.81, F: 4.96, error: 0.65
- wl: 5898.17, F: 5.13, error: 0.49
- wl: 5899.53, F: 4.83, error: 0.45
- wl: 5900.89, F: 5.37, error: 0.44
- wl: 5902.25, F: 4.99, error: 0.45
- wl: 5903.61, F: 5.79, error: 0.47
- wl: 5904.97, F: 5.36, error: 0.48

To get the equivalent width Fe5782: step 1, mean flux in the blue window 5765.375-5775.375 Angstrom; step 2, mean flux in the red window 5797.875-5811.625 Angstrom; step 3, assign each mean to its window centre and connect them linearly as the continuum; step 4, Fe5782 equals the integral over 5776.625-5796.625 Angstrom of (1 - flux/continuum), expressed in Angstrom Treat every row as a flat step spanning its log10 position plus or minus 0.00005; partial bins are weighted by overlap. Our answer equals 0.8 Angstrom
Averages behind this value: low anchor 5.84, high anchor 6.11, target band 5.73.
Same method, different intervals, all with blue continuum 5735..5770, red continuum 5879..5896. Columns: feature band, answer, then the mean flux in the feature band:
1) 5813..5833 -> -2.0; 6.17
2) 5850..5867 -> -0.7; 5.63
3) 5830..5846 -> -0.8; 5.78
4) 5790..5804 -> -0.5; 5.96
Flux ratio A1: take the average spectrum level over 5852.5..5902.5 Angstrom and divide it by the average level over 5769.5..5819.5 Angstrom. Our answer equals 0.9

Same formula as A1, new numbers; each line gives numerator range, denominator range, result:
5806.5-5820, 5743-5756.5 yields 1.04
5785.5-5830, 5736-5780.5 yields 1.02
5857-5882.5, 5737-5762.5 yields 0.97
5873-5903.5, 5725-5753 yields 0.89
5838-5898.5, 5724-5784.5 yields 0.94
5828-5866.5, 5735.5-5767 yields 0.96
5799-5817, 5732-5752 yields 1.05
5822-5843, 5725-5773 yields 0.99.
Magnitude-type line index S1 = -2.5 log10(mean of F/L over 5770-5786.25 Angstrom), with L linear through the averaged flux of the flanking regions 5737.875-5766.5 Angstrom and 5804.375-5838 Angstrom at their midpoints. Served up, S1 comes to 0.04 mag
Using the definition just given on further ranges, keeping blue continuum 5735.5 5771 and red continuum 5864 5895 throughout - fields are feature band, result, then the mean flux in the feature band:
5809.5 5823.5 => -0.10 mag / 6.34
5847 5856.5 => -0.02 mag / 5.75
